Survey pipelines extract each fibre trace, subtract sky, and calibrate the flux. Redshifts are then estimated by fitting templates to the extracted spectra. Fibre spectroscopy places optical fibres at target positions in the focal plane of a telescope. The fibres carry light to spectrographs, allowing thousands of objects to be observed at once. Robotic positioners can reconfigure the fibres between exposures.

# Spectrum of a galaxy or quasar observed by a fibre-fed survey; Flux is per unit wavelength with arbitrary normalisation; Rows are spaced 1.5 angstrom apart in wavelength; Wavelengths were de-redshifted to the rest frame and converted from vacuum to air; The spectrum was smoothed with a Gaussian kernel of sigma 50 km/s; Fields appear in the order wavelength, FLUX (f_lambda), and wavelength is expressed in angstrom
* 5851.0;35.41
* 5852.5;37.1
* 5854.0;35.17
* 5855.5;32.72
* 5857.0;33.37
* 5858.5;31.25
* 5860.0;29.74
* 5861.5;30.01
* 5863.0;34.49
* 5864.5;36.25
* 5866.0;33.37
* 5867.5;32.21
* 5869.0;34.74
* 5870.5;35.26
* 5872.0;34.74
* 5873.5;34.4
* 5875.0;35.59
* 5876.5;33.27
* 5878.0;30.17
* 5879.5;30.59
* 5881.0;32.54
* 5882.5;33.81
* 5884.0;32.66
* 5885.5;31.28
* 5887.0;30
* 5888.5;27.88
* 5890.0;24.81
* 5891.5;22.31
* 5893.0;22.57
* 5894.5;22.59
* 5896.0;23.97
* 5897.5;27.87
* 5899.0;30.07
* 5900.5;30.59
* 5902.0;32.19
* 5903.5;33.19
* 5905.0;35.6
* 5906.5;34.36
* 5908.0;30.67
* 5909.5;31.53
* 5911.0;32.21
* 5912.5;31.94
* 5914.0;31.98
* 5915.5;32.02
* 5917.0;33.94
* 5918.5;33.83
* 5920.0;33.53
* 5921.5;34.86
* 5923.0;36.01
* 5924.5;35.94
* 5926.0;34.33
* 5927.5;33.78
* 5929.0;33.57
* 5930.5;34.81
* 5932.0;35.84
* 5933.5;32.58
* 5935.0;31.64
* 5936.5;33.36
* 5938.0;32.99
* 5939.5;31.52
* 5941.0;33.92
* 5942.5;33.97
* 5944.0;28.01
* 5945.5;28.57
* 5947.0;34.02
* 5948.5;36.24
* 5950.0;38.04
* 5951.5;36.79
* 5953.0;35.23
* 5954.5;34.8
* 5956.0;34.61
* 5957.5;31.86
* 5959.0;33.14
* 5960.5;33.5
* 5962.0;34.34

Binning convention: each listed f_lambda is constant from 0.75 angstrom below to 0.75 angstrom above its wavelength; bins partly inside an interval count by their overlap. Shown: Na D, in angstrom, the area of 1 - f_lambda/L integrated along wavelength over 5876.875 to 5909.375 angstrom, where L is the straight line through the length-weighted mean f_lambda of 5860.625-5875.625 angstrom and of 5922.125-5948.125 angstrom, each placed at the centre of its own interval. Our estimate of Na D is 4.02 angstrom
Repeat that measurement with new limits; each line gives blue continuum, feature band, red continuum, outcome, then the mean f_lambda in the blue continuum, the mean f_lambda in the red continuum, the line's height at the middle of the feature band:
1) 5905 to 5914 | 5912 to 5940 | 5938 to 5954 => -0.58 angstrom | 32.4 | 33.6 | 33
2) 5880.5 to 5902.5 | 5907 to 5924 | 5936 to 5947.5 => -1.69 angstrom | 28.3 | 32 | 30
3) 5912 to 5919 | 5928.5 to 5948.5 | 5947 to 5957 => 1.03 angstrom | 32.7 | 35.7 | 34.6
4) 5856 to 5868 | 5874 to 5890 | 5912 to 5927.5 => 0.74 angstrom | 32.6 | 33.9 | 33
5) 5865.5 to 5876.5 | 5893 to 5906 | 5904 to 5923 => 1.67 angstrom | 34.3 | 33.2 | 33.5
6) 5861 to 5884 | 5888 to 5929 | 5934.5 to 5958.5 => 3.05 angstrom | 33.4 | 33.5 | 33.5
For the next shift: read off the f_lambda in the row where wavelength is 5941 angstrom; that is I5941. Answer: 33.92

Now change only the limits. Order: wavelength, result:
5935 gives 31.64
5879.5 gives 30.59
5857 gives 33.37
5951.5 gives 36.79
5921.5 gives 34.86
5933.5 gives 32.58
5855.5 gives 32.72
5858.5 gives 31.25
